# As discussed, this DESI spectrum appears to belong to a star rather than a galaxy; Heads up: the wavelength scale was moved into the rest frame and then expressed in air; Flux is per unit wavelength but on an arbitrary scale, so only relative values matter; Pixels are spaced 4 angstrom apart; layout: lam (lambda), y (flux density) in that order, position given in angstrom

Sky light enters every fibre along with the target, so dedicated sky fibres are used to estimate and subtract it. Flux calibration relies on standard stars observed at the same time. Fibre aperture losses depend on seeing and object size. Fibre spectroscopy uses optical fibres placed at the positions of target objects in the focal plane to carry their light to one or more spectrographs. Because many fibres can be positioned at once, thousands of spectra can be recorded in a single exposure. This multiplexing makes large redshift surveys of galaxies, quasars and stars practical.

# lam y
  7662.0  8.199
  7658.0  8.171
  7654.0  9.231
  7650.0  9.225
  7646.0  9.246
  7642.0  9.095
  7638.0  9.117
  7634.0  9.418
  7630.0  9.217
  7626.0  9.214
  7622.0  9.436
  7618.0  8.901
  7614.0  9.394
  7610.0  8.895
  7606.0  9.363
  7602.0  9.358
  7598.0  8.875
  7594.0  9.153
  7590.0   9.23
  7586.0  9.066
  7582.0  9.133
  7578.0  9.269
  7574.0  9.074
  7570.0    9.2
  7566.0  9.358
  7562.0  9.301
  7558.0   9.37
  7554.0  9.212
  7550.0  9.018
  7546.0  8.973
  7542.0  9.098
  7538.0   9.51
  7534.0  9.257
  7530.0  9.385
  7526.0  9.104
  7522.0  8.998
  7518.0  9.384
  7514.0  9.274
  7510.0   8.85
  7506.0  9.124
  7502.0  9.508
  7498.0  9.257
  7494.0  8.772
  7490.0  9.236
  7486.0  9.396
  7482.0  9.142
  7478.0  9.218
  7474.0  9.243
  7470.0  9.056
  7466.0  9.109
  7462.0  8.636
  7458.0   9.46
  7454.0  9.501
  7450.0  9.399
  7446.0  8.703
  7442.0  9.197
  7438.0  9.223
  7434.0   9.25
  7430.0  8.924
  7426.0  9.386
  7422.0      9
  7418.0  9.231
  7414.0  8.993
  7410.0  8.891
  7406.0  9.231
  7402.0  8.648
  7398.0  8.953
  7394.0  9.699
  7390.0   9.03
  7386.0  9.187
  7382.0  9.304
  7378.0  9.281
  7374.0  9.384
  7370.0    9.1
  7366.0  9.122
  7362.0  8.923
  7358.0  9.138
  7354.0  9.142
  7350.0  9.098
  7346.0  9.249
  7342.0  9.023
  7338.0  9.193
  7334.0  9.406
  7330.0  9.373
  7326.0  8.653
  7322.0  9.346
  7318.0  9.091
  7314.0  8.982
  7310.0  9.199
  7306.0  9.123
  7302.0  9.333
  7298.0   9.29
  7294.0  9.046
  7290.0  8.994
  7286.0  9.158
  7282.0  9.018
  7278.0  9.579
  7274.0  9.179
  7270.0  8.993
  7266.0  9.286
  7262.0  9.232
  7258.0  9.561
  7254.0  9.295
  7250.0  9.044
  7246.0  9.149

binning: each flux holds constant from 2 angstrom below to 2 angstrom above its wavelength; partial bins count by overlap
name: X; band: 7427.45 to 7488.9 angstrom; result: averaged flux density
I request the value 9.17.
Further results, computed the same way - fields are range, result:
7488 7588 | 9.19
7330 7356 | 9.2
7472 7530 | 9.19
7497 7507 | 9.32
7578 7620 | 9.14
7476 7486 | 9.22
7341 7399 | 9.18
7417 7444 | 9.17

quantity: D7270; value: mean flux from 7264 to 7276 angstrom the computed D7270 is 9.15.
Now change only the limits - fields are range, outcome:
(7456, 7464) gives 9.05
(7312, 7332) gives 9.09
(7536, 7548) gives 9.19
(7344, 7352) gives 9.17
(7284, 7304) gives 9.16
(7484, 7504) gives 9.23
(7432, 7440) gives 9.24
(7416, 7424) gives 9.12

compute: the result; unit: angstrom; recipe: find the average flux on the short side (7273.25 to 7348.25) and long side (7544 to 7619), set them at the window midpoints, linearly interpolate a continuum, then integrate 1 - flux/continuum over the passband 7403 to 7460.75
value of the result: 0.1 angstrom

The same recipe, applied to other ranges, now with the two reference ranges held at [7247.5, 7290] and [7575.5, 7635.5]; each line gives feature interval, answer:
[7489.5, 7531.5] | 0.2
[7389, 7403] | 0.1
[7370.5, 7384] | -0.1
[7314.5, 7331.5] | 0.2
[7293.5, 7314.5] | 0.1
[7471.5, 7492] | -0.1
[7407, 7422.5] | 0.3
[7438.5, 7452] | 0.1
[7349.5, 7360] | 0.1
